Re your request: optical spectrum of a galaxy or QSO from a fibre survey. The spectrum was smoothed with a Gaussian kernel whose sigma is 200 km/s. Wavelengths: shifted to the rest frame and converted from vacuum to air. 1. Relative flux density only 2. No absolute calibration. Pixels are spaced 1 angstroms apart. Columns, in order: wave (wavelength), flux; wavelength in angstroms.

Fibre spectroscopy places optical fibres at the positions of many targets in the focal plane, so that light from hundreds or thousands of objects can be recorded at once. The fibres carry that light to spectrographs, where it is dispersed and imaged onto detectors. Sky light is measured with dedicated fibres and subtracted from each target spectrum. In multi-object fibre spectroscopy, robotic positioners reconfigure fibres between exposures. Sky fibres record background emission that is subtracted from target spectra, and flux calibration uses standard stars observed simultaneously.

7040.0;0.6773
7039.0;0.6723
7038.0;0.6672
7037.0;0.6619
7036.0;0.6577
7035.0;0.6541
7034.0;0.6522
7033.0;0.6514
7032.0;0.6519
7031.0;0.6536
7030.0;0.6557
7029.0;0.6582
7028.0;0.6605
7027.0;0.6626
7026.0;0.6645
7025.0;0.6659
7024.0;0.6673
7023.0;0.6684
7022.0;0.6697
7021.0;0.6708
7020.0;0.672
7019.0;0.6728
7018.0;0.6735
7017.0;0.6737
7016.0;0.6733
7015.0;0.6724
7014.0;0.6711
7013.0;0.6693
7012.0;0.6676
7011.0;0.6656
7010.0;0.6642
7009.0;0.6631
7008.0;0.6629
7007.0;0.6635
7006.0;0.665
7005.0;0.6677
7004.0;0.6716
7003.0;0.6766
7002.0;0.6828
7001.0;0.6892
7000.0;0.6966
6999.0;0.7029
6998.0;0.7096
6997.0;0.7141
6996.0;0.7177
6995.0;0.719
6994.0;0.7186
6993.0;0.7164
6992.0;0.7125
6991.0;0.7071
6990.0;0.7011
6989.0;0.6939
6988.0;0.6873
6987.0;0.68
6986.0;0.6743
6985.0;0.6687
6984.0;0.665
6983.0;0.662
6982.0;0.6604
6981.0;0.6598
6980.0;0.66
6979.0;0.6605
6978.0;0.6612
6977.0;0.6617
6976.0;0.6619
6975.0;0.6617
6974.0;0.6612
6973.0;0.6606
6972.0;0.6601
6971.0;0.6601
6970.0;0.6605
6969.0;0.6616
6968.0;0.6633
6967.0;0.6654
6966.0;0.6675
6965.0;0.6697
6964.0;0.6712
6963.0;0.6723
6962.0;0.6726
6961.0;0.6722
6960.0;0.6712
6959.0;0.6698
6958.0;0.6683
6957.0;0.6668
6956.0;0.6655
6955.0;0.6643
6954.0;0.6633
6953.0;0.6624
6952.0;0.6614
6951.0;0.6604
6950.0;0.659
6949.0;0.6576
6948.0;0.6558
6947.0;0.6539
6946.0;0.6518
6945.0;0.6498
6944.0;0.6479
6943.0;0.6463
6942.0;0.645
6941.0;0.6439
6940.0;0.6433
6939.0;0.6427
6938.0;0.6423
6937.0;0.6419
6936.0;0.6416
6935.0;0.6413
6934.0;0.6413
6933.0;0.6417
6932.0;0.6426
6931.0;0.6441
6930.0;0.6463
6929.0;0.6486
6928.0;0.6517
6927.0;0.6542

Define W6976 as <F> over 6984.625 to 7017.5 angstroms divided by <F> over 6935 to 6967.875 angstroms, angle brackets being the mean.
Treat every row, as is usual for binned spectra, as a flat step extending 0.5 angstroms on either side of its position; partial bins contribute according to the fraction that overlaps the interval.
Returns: 1.0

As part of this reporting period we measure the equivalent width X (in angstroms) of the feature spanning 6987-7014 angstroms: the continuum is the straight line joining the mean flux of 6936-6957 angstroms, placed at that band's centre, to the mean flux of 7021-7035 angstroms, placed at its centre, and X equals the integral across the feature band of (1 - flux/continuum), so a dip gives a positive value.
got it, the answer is -1.25 angstroms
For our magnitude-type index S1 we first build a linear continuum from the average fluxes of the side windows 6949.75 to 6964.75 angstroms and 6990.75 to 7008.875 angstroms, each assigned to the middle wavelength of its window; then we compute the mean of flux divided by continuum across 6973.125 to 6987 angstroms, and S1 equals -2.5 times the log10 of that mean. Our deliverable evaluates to 0.03 mag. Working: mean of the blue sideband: 0.667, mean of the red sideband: 0.693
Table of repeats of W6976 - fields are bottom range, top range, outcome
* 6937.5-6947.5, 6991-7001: 1.10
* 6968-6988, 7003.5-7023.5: 1.01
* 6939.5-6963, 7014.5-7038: 1.01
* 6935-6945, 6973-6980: 1.03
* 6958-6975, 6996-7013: 1.02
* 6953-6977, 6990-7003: 1.06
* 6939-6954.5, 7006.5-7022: 1.02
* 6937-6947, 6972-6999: 1.06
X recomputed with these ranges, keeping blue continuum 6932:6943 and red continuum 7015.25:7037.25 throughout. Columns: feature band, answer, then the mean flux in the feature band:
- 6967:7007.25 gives -1.54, 0.679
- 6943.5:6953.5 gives -0.17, 0.656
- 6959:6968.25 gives -0.30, 0.67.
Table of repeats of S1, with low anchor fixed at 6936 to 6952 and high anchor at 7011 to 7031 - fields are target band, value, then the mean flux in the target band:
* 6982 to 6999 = -0.06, 0.696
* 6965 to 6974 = -0.01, 0.663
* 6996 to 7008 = -0.04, 0.686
